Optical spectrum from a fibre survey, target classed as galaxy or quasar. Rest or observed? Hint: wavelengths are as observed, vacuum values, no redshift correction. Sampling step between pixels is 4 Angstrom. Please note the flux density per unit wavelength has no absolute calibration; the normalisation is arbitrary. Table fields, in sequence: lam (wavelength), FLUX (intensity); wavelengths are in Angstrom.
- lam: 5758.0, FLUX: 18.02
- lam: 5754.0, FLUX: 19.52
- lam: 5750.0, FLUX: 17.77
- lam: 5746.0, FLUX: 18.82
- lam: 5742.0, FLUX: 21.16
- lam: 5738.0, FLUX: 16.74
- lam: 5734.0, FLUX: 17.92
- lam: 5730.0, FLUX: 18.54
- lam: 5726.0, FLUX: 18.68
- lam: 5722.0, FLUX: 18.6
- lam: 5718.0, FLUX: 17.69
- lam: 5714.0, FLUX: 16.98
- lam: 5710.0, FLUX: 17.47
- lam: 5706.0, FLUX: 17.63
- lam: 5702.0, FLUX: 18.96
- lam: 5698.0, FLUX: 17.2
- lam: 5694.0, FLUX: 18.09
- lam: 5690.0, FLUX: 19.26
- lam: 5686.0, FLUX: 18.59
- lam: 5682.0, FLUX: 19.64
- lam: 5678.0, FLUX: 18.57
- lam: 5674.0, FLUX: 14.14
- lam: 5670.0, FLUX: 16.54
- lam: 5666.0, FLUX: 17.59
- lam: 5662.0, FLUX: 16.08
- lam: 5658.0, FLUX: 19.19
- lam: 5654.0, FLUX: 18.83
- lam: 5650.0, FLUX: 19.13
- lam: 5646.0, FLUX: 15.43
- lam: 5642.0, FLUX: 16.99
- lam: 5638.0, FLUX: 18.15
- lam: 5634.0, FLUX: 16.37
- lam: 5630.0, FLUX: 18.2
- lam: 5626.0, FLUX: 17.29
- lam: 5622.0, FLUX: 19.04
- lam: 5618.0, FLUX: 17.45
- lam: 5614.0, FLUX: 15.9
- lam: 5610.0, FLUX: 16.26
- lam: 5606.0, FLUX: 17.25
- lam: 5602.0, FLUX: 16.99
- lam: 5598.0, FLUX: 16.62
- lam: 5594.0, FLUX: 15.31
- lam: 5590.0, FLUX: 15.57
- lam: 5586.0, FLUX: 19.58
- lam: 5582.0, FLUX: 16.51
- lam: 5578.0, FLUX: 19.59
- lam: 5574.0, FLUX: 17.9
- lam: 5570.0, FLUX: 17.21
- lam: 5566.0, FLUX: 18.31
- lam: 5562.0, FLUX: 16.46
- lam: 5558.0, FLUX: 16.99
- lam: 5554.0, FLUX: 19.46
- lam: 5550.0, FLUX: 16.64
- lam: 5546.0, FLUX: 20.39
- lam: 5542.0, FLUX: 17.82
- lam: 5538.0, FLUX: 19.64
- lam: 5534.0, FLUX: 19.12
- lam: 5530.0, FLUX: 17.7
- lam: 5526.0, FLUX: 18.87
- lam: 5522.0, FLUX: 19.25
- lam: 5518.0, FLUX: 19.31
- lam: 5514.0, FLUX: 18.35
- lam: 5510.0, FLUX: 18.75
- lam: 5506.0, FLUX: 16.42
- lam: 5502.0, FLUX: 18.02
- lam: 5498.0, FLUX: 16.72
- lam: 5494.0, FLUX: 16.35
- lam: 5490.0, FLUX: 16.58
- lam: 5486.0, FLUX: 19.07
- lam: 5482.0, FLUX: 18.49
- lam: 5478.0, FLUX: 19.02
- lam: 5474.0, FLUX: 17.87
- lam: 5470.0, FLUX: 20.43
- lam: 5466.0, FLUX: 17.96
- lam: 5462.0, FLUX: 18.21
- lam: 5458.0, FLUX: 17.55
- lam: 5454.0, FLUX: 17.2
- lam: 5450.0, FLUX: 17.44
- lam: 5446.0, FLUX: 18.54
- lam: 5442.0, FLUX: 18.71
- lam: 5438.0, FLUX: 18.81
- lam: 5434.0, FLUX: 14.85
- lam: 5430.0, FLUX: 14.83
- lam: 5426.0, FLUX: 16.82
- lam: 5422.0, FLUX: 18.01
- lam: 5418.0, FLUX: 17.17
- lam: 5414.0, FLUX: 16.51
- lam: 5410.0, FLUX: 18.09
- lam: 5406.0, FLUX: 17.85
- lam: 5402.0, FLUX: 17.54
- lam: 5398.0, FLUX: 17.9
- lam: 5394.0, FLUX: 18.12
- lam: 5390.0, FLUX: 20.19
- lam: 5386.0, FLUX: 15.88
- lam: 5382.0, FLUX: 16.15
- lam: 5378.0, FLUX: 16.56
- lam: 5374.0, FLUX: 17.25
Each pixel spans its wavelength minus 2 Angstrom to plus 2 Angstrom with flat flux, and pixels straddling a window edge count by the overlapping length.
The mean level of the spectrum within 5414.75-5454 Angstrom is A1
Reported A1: 17.2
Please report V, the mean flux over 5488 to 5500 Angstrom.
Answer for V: 16.6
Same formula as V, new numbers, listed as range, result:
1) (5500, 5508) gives 17.2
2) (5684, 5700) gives 18.3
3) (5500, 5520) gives 18.2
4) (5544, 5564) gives 18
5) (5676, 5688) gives 18.9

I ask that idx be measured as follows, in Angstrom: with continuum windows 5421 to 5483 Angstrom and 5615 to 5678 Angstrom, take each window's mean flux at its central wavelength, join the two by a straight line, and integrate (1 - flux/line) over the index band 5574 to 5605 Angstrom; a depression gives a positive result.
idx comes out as 0.5 Angstrom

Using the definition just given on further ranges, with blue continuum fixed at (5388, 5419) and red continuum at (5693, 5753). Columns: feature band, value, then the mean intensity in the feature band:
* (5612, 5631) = 0.59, 17.5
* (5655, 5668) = 0.30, 17.7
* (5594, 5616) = 1.95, 16.5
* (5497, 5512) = 0.41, 17.5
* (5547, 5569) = 0.45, 17.7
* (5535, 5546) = -0.62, 19.1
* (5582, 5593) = 0.55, 17.2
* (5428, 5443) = 1.08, 16.7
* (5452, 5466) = 0.22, 17.7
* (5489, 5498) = 0.75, 16.5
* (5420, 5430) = 0.59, 16.9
